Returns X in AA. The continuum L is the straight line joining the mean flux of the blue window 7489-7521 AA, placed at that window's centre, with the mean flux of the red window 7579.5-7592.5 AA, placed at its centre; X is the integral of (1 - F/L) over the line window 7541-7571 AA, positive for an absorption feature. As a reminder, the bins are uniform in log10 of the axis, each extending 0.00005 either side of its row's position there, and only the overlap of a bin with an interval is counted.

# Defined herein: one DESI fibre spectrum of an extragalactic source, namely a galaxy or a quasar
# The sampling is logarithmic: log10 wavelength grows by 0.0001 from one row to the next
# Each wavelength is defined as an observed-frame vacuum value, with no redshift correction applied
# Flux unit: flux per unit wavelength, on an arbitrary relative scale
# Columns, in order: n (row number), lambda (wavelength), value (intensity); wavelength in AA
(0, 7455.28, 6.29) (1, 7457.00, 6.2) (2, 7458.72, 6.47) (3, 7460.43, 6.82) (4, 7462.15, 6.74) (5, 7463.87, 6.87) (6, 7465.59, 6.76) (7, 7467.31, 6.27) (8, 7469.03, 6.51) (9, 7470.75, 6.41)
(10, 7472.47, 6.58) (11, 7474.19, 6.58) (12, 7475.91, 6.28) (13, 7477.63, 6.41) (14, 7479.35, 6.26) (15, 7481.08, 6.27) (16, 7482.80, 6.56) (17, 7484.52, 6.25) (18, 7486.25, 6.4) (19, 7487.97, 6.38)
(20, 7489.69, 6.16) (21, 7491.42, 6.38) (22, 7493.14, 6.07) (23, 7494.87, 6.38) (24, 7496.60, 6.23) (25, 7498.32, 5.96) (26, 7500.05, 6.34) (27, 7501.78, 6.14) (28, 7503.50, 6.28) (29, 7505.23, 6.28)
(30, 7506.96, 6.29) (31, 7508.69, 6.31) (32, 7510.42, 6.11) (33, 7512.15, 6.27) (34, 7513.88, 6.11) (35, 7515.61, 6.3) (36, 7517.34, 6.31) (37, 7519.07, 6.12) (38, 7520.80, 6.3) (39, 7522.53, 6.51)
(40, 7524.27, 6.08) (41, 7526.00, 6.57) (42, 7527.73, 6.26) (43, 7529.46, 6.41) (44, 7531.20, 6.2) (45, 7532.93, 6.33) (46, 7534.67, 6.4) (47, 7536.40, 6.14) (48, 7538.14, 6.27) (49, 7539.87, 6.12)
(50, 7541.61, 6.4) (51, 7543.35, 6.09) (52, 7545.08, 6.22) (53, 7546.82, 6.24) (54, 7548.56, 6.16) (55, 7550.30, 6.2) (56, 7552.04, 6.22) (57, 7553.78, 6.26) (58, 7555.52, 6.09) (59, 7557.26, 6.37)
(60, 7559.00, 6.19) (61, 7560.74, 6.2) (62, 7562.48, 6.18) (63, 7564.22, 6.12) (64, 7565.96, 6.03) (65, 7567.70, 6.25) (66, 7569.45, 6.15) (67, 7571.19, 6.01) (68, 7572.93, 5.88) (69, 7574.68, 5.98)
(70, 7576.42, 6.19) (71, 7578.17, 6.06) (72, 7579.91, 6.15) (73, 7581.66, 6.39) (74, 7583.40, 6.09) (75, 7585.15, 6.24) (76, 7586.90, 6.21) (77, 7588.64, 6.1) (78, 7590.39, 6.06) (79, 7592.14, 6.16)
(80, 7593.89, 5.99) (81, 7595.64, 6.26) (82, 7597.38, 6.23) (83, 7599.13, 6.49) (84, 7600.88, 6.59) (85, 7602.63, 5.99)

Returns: 0.0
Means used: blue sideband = 6.23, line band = 6.19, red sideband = 6.18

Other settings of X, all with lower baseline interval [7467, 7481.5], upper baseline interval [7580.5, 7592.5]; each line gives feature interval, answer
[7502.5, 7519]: 0.2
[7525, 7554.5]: 0.0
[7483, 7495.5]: 0.1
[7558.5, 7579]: 0.4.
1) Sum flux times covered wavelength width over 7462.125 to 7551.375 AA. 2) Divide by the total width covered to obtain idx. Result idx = 6.31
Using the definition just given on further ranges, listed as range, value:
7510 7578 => 6.21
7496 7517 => 6.22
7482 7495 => 6.32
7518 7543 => 6.29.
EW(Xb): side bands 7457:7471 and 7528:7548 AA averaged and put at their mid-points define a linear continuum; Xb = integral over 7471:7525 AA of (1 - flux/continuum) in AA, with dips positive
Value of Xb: 1.2 AA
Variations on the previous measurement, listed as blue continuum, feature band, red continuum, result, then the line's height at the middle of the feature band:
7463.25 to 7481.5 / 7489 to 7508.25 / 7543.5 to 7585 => 0.45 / 6.38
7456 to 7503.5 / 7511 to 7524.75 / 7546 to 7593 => 0.09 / 6.29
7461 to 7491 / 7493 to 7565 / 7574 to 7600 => 0.91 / 6.32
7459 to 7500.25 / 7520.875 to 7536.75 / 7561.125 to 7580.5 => -0.22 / 6.24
